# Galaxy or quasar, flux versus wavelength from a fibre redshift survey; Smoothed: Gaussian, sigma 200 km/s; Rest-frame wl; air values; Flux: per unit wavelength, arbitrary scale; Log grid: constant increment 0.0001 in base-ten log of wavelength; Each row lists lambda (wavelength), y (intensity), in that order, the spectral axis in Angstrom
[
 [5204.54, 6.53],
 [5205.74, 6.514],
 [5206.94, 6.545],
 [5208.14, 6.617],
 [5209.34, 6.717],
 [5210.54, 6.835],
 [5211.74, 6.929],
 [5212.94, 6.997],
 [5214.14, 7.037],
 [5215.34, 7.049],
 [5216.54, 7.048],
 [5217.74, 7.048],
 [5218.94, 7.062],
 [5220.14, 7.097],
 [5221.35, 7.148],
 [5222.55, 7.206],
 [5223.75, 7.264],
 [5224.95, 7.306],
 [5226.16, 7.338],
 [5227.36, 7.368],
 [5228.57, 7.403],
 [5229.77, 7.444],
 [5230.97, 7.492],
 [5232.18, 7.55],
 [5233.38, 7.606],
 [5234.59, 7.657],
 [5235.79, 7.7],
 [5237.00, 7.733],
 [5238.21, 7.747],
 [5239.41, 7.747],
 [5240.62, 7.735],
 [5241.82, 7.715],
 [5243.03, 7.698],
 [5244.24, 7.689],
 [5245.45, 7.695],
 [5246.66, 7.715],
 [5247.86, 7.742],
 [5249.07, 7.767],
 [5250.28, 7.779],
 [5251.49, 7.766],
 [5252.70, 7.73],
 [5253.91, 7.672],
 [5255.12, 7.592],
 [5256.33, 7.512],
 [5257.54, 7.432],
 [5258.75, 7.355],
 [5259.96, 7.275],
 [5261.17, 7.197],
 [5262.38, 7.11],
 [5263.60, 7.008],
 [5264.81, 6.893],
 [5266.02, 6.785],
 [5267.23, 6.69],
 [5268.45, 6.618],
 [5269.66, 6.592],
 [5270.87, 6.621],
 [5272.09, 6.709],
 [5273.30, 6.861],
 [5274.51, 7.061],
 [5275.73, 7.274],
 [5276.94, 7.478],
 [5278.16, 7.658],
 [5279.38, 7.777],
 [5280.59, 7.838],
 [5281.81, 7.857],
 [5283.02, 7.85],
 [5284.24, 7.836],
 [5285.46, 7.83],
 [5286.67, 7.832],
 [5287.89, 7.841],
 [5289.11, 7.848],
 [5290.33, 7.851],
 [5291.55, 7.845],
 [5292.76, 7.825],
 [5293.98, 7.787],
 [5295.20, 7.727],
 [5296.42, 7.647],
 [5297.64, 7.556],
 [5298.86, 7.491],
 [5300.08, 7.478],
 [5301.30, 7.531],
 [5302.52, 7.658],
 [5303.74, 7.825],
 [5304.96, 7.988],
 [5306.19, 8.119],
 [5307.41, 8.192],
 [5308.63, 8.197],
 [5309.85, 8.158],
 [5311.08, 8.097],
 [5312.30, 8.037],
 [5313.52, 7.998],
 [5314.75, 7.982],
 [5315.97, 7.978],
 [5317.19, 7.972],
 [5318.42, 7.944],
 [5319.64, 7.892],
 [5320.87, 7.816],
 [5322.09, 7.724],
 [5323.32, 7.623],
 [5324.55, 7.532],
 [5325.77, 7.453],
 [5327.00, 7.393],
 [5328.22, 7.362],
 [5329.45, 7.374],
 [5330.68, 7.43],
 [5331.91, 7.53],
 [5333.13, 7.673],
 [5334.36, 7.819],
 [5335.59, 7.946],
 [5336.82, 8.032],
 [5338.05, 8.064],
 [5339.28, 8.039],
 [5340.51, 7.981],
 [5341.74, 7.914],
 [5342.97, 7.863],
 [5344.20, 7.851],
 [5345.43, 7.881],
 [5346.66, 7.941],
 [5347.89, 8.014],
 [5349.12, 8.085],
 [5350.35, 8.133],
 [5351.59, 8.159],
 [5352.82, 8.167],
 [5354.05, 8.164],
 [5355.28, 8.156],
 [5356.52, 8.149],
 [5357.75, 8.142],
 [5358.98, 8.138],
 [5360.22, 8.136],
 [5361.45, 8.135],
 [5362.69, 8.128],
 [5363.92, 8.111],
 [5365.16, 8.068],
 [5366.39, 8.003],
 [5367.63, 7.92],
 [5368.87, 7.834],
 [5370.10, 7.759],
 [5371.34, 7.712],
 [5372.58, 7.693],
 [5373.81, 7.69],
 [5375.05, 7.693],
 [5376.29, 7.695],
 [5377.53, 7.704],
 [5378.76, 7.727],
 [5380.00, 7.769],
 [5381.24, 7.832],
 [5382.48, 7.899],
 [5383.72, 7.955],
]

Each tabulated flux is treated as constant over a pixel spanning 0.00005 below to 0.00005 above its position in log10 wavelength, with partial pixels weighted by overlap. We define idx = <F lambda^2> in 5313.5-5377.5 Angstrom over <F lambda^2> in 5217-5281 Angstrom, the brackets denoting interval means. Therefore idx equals 1.1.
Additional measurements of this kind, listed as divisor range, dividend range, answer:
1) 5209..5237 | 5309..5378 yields 1.14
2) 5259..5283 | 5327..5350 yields 1.12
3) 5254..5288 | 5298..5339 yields 1.09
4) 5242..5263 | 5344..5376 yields 1.10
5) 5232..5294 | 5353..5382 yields 1.10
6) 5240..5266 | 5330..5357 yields 1.10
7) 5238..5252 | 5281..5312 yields 1.03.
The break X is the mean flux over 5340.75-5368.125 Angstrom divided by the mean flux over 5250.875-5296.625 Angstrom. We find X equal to 1.09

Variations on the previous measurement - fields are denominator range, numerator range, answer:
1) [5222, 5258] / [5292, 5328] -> 1.03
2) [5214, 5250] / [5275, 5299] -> 1.04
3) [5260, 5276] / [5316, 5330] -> 1.11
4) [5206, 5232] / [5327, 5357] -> 1.11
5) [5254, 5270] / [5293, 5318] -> 1.11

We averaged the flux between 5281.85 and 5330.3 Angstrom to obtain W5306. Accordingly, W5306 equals 7.8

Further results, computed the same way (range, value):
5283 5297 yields 7.81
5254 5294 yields 7.38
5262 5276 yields 6.84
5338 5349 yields 7.95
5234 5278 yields 7.37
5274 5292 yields 7.71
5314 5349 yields 7.79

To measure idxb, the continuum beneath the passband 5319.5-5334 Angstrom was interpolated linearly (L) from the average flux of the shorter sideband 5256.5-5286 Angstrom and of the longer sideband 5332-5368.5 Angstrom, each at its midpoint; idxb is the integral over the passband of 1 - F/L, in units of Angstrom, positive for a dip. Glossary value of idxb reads 0.4 Angstrom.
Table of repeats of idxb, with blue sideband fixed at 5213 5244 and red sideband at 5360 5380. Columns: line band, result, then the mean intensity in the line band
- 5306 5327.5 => -0.6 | 7.89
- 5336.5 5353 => -0.5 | 8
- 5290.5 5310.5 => -0.5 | 7.82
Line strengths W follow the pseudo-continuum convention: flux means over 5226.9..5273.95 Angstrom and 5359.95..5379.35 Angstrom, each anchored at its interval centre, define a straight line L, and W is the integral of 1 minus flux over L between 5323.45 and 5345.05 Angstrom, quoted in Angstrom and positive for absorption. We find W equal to 0.03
